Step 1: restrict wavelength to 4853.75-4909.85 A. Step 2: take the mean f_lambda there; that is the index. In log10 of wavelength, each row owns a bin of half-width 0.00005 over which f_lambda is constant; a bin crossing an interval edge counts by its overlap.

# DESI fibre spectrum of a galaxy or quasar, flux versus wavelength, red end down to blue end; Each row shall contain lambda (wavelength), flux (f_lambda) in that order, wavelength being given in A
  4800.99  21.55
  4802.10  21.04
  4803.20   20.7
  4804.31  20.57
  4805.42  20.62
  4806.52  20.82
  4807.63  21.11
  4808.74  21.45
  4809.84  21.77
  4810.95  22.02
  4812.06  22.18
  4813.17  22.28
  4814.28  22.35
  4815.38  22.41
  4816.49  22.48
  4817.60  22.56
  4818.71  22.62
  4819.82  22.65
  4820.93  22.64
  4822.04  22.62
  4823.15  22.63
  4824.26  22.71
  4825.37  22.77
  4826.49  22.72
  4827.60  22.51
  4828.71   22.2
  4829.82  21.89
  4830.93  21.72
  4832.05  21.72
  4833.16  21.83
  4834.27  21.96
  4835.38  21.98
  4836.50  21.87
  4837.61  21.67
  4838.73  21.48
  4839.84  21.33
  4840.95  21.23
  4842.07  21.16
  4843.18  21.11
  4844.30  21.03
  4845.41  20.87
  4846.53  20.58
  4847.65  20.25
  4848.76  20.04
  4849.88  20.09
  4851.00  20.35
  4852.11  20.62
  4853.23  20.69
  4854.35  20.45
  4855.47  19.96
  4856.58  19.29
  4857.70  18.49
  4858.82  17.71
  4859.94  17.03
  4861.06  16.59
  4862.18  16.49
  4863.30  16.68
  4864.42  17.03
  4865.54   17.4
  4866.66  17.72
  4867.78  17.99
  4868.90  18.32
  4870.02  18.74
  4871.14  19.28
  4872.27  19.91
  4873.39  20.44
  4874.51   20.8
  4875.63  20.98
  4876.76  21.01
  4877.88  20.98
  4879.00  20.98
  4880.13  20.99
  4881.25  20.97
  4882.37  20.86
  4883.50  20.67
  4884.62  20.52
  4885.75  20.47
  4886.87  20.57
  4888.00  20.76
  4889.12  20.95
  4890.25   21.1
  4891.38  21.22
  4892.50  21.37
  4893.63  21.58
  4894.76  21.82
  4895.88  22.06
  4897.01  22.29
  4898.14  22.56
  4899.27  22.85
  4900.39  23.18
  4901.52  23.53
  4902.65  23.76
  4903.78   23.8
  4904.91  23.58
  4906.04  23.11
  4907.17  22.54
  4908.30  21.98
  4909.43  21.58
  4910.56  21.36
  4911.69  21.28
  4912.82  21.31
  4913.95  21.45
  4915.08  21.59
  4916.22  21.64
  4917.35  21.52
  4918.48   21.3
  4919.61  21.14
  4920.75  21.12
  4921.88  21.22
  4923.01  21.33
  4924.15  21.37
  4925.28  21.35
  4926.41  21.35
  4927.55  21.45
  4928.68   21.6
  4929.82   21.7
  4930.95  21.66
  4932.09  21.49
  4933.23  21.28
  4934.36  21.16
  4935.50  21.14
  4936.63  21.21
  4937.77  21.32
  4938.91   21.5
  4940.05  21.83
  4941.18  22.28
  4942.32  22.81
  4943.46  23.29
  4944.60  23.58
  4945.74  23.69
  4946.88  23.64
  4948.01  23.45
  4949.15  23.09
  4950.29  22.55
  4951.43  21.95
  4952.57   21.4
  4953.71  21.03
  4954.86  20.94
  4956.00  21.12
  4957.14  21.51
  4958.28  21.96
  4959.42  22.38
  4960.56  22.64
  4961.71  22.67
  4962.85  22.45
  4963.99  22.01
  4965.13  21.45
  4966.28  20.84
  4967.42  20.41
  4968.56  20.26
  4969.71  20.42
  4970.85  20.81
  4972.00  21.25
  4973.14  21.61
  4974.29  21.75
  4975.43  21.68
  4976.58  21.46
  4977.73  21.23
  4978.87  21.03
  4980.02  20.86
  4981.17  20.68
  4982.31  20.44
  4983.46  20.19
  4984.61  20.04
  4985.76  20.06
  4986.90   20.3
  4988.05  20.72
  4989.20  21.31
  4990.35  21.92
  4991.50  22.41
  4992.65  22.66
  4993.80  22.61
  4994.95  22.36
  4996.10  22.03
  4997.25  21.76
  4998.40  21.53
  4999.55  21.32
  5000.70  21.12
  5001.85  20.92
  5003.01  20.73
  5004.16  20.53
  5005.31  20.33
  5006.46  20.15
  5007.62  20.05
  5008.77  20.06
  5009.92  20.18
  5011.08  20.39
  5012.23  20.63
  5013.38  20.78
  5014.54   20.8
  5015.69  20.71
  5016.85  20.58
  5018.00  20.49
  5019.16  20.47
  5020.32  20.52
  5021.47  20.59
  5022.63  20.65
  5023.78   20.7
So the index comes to 20.5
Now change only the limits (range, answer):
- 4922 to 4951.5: 22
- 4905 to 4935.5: 21.6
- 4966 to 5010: 21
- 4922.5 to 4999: 21.6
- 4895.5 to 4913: 22.6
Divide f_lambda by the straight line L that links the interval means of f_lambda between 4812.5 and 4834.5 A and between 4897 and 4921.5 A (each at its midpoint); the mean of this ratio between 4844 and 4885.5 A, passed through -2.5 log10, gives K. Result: 0.14 mag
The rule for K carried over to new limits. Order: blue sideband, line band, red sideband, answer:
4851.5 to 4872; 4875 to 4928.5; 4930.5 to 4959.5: -0.08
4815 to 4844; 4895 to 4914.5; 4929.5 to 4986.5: -0.03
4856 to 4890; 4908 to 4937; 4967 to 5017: -0.07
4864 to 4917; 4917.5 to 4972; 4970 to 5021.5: -0.04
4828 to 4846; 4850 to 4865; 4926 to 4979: 0.16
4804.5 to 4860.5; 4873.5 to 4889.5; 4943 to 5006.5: 0.03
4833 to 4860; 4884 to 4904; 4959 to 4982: -0.05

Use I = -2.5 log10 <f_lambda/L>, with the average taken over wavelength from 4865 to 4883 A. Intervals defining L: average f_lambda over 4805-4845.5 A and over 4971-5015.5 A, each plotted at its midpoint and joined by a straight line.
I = 0.10 mag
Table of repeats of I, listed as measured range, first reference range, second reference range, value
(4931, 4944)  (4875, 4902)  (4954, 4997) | -0.018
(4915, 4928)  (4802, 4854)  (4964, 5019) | -0.005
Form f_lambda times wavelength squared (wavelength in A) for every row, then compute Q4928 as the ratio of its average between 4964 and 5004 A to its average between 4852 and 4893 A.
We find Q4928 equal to 1.13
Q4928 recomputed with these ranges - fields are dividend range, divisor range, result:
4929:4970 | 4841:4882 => 1.16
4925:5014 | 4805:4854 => 1.05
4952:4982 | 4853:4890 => 1.14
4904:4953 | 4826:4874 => 1.13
